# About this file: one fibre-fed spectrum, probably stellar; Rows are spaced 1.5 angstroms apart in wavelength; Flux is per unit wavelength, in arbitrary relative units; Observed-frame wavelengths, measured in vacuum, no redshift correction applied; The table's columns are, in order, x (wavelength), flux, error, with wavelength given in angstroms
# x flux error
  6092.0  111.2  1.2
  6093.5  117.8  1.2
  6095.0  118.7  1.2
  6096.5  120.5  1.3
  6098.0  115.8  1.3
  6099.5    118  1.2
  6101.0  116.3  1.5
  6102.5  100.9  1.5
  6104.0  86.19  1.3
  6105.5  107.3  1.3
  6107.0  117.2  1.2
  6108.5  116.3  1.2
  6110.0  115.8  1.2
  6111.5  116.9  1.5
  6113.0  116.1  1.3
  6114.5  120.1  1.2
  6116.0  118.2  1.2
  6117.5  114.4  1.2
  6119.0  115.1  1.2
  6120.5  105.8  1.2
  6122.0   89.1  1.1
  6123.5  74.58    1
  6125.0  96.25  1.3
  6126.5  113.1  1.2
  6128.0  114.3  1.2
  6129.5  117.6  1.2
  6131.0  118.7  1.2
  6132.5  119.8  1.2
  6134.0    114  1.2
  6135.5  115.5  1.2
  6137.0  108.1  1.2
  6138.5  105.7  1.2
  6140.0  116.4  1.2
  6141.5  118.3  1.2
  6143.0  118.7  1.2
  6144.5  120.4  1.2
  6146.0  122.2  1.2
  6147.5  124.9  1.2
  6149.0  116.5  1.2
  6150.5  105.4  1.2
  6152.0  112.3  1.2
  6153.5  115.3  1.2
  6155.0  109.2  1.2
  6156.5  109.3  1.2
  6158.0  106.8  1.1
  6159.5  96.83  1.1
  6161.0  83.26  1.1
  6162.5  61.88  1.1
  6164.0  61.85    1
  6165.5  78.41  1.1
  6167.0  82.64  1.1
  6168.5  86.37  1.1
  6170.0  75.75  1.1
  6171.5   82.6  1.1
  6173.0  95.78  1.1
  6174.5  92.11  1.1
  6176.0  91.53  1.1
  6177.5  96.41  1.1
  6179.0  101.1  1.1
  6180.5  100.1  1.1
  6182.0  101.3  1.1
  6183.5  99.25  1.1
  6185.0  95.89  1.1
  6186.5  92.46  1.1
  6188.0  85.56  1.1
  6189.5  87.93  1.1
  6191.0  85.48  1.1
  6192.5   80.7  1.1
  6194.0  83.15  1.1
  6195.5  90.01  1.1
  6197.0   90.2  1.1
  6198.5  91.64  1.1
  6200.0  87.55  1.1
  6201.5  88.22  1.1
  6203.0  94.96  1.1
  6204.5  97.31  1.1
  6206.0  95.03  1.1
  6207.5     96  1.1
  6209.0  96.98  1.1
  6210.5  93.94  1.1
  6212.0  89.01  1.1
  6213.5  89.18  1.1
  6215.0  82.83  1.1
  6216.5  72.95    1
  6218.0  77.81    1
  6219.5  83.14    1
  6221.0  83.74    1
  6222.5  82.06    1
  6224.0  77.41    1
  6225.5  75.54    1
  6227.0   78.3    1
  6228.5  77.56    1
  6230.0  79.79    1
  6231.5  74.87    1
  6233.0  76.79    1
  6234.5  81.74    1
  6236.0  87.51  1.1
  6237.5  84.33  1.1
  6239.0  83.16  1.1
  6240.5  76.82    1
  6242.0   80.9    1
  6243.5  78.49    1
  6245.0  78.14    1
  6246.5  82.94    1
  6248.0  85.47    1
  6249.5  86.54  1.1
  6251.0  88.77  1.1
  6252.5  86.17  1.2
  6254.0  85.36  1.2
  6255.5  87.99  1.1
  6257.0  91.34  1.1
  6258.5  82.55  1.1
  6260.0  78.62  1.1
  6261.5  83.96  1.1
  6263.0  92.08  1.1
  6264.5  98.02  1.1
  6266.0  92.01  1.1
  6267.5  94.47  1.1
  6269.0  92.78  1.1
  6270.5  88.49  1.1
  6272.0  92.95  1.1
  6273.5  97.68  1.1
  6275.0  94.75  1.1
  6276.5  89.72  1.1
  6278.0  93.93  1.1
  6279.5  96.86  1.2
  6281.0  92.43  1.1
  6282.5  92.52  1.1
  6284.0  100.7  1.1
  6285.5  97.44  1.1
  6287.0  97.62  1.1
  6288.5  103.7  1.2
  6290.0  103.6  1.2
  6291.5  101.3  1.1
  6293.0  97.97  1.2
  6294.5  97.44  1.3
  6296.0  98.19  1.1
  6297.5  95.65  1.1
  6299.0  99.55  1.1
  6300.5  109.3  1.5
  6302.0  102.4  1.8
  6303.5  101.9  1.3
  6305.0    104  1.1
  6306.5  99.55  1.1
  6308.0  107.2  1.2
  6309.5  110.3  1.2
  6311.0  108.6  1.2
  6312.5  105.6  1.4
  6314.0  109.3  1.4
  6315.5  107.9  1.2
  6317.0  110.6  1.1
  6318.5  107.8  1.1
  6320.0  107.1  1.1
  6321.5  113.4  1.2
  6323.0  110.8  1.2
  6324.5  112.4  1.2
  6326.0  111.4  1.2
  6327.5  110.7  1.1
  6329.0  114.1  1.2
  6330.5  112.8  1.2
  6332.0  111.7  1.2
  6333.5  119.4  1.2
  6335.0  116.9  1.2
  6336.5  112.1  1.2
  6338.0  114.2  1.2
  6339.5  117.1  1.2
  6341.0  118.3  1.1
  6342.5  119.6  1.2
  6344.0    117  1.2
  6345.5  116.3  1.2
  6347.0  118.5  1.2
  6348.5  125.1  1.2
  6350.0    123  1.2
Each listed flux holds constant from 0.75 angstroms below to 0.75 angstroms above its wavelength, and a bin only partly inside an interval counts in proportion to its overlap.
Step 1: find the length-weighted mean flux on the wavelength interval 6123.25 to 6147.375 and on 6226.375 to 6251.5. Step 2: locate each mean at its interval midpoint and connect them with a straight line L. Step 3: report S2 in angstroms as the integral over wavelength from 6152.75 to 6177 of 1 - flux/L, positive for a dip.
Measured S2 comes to 3.4 angstroms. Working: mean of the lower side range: 113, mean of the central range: 89.4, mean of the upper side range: 81.2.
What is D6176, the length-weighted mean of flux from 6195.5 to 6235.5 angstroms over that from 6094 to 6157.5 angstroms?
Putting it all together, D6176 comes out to 0.76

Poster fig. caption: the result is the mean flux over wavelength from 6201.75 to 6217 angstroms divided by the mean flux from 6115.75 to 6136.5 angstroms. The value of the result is 0.84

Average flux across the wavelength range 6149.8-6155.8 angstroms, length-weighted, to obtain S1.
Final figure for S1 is 111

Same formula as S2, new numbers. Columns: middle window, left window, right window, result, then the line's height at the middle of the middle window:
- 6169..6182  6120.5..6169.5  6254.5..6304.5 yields 1.2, 102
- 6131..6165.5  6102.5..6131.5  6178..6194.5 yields -1.8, 101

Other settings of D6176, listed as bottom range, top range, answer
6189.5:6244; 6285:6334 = 1.25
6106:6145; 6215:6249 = 0.71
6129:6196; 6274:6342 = 1.06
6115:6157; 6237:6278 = 0.78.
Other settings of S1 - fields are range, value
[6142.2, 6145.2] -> 120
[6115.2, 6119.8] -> 116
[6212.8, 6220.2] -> 81.1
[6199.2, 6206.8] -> 92.6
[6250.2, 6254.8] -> 86.8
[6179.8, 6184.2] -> 100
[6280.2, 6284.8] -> 95.3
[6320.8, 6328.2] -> 112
